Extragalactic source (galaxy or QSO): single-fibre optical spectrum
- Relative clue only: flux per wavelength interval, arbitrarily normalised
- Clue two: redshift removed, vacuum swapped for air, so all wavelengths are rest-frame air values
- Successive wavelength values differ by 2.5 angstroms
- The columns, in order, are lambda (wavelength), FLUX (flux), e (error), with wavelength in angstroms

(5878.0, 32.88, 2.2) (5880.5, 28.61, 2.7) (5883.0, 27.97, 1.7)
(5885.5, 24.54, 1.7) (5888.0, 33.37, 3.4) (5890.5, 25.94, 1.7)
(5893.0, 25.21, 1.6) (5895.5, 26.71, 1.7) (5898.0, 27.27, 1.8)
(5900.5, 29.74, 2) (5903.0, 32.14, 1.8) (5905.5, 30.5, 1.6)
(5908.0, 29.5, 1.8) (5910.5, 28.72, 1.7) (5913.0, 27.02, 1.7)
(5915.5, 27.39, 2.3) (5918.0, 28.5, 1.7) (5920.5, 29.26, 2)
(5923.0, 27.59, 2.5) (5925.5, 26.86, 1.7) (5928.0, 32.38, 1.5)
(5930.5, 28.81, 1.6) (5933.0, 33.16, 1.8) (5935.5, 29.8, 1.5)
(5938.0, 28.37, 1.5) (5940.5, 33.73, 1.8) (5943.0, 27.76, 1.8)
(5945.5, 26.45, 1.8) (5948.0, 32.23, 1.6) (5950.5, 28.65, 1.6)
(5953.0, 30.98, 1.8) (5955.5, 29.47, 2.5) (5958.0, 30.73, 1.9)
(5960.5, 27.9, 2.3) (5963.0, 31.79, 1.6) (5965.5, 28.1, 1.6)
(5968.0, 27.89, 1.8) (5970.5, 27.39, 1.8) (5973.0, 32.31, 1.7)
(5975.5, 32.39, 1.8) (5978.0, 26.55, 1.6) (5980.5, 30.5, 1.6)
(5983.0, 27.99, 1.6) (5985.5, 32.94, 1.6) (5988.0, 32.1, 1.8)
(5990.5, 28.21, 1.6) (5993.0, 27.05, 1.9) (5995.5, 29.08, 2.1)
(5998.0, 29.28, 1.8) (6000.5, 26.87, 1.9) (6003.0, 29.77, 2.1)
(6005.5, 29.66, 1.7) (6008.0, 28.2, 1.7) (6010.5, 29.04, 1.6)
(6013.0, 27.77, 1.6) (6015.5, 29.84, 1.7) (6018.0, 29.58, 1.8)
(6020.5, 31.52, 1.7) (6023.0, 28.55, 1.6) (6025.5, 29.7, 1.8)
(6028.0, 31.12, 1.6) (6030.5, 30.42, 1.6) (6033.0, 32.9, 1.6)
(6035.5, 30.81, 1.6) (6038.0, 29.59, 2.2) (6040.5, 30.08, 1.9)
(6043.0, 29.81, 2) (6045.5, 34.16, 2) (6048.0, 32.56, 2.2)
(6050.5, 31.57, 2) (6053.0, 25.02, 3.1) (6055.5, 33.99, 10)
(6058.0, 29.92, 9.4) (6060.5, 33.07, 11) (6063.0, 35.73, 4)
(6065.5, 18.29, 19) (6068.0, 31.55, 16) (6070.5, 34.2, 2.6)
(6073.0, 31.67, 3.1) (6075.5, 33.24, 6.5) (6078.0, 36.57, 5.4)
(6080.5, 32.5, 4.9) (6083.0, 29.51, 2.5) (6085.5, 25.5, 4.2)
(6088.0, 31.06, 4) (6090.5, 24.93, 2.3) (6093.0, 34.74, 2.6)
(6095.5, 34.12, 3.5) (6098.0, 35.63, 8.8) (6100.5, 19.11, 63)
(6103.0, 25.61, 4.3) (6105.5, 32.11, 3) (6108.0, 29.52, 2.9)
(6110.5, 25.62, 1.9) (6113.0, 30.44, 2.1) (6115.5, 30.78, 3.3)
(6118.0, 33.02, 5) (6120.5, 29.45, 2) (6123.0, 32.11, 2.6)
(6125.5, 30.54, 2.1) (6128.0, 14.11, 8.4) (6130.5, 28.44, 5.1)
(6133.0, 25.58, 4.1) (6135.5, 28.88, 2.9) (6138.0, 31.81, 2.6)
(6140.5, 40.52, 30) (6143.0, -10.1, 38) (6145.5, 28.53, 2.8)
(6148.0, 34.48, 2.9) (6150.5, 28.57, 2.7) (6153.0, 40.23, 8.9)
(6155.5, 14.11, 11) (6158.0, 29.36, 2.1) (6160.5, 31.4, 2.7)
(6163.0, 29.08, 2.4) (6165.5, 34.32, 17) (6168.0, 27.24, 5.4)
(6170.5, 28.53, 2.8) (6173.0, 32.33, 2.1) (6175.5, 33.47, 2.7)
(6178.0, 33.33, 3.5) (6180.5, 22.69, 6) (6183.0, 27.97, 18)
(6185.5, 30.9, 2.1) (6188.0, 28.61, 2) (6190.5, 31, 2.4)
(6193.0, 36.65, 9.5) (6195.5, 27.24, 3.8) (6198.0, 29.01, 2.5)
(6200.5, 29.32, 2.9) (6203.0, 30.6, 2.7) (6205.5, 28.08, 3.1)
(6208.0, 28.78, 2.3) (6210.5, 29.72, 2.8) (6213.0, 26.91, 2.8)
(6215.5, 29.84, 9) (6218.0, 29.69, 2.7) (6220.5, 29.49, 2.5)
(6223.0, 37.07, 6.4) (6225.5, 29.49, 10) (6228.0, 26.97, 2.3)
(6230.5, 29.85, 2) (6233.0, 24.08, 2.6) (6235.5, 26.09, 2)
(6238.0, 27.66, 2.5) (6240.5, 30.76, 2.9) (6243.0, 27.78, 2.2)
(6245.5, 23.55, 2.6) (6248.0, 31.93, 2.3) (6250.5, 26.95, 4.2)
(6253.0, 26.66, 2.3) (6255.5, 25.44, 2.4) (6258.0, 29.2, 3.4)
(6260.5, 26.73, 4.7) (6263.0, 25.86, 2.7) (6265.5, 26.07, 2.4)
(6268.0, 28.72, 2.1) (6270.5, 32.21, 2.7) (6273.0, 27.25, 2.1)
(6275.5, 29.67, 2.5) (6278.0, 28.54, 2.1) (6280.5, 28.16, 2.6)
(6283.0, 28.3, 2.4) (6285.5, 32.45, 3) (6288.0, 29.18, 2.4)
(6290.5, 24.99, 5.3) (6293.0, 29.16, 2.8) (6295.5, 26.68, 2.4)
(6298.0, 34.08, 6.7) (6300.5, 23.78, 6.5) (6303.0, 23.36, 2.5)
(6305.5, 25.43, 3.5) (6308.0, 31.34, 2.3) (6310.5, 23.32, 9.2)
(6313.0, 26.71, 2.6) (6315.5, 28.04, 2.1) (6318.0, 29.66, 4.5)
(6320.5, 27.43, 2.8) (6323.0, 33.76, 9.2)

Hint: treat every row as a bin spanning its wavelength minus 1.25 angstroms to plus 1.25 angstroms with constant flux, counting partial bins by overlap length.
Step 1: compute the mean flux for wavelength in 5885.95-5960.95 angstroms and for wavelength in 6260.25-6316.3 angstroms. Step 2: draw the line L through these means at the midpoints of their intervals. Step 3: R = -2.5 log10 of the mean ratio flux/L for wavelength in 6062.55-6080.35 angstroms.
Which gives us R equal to -0.103 mag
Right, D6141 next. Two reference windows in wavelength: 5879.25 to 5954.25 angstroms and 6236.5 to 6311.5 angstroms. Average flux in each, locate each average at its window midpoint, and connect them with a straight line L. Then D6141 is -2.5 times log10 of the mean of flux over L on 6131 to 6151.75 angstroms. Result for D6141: 0.09 mag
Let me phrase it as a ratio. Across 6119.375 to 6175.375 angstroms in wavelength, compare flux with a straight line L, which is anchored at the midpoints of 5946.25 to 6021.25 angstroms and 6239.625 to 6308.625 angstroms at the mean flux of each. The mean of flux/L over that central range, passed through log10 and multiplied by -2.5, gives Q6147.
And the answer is 0.03 mag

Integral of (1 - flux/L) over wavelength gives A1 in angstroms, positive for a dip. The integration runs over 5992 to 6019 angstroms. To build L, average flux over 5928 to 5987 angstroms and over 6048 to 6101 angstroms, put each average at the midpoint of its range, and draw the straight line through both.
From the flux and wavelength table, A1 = 1.3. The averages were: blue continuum 29.9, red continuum 30.8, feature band 28.7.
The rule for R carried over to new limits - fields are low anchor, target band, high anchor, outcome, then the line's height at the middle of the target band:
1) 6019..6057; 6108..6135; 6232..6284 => 0.057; 29.6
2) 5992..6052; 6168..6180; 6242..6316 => -0.081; 28.6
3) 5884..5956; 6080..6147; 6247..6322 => 0.021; 28.4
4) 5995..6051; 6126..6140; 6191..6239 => 0.109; 29.6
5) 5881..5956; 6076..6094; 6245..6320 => -0.084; 28.5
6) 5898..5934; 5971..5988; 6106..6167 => -0.055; 28.9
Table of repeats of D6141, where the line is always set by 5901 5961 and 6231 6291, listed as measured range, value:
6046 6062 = -0.08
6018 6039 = -0.05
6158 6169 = -0.08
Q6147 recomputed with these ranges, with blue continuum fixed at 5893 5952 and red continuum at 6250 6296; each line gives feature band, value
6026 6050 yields -0.09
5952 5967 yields -0.03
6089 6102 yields -0.04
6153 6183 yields -0.03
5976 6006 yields -0.01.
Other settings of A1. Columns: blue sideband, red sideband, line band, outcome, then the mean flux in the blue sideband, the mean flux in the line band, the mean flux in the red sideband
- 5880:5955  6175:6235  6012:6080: -3.9 angstroms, 29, 30.9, 29.5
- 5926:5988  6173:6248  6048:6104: -1.5 angstroms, 29.9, 30.4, 29.3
